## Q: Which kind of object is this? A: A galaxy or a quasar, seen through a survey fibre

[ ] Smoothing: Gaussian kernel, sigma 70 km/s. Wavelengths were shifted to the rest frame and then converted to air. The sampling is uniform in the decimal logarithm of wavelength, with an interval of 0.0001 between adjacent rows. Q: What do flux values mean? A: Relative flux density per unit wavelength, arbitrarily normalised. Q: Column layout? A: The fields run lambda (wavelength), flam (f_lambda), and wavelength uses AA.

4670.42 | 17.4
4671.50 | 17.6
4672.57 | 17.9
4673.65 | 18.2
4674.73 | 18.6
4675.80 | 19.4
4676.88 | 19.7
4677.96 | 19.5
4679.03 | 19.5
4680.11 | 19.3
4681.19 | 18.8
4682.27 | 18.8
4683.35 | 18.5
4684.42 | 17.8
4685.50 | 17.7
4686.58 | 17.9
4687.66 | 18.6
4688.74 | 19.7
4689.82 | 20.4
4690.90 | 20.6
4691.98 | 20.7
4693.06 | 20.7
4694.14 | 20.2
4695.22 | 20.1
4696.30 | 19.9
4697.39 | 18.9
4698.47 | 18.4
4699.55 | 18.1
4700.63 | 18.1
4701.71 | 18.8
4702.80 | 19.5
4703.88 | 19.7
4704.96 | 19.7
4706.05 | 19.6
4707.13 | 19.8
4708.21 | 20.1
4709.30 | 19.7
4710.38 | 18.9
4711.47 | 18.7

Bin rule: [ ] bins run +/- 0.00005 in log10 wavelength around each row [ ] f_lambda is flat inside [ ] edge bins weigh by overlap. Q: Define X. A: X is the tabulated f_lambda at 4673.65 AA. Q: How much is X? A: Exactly 18.2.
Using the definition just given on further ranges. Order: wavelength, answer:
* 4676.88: 19.7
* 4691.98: 20.7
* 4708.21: 20.1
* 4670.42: 17.4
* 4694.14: 20.2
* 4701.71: 18.8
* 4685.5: 17.7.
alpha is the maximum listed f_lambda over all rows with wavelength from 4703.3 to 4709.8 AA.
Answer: 20.1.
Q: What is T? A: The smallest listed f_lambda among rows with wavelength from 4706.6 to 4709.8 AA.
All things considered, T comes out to 19.7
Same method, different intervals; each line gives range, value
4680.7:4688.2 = 17.7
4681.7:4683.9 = 18.5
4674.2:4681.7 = 18.6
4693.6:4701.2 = 18.1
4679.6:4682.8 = 18.8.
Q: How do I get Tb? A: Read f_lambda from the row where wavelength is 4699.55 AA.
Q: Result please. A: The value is 18.1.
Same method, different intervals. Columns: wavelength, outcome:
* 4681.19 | 18.8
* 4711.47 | 18.7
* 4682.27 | 18.8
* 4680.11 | 19.3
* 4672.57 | 17.9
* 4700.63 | 18.1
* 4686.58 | 17.9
